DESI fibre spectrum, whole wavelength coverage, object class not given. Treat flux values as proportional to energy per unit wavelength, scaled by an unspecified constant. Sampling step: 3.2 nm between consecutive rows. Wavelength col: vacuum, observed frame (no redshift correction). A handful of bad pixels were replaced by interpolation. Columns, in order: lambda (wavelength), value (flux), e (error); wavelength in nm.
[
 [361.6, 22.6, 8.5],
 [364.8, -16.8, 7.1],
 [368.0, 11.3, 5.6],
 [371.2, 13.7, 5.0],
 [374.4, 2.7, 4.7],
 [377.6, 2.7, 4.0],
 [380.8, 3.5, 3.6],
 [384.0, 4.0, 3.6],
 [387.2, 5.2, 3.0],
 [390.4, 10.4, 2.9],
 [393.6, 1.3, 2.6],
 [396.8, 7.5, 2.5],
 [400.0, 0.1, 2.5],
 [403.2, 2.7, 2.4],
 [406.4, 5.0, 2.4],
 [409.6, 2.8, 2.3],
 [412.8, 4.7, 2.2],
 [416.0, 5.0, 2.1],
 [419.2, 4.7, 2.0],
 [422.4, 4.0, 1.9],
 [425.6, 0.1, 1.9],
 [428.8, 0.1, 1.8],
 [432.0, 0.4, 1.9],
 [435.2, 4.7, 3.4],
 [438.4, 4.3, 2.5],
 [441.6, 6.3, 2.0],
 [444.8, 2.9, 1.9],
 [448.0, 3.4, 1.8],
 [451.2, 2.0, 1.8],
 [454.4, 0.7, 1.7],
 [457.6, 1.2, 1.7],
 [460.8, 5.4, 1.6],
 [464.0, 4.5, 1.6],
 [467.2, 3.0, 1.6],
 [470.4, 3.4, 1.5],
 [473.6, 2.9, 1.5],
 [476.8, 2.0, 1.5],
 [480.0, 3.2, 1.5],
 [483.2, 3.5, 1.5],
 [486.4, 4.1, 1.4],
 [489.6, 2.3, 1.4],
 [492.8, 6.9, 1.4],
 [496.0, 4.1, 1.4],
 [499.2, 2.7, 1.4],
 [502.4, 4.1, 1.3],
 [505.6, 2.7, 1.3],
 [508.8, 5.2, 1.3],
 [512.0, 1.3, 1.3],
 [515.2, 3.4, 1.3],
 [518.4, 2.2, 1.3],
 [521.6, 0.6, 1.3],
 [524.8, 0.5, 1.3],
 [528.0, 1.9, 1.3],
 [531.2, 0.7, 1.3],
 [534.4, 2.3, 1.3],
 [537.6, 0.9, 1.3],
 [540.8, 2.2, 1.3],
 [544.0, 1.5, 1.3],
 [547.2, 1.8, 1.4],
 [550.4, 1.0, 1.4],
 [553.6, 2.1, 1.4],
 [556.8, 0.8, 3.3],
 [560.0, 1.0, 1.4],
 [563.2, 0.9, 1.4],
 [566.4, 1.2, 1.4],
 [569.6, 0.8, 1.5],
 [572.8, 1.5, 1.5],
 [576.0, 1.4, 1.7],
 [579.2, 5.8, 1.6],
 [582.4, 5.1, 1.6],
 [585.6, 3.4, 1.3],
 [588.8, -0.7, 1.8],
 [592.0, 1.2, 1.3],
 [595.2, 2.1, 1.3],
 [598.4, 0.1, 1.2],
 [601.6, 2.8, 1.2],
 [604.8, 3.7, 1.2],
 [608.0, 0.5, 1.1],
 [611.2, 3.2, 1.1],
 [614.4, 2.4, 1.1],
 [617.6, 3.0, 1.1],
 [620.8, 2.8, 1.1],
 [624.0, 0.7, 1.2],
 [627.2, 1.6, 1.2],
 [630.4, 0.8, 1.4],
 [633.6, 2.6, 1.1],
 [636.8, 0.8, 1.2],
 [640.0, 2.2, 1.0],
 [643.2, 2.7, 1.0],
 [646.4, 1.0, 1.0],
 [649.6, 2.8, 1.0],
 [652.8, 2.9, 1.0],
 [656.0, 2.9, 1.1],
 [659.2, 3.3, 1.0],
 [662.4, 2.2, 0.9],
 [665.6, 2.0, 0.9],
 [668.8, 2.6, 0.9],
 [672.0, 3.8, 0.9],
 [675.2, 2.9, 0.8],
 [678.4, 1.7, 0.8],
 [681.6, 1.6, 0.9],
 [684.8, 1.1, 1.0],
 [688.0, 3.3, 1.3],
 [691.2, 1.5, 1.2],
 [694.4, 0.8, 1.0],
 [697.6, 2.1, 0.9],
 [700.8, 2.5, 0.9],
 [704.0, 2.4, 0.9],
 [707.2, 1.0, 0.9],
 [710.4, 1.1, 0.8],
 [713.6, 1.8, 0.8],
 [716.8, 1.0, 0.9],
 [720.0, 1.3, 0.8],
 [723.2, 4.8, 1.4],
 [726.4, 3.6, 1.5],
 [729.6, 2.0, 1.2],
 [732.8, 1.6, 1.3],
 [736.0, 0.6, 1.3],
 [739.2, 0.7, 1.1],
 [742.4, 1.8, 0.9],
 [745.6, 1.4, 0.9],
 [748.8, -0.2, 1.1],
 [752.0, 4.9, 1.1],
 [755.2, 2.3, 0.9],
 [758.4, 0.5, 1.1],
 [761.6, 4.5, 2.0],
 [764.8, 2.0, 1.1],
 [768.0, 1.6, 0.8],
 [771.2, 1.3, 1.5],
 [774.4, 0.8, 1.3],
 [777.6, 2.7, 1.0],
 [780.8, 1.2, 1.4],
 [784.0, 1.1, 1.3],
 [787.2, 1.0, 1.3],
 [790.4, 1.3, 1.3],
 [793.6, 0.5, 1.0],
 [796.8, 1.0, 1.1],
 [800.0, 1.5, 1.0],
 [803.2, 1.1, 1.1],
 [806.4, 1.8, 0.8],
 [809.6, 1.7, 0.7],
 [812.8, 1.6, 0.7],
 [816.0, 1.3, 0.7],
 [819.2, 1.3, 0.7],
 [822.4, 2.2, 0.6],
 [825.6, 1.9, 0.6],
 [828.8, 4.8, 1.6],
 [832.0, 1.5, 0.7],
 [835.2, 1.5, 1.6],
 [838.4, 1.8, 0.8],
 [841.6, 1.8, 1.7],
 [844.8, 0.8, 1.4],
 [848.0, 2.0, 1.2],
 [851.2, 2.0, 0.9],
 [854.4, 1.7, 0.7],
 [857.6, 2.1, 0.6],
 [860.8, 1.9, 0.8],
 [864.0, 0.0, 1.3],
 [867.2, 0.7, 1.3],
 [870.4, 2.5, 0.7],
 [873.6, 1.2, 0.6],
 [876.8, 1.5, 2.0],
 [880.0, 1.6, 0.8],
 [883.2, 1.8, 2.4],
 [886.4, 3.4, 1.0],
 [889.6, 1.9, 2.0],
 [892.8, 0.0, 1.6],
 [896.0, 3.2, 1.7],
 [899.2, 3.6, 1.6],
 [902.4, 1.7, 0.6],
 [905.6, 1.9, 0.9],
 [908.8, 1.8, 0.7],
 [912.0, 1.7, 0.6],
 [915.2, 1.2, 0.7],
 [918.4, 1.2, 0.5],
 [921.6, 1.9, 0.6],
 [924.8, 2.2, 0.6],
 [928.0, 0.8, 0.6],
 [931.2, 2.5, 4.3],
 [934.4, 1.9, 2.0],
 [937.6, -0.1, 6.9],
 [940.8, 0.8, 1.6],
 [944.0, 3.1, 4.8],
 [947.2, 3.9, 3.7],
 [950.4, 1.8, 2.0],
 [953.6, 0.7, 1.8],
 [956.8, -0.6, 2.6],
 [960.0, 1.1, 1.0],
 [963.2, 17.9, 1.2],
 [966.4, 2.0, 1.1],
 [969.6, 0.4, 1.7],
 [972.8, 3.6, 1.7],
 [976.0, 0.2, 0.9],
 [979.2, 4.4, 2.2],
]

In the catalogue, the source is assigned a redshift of 1.59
